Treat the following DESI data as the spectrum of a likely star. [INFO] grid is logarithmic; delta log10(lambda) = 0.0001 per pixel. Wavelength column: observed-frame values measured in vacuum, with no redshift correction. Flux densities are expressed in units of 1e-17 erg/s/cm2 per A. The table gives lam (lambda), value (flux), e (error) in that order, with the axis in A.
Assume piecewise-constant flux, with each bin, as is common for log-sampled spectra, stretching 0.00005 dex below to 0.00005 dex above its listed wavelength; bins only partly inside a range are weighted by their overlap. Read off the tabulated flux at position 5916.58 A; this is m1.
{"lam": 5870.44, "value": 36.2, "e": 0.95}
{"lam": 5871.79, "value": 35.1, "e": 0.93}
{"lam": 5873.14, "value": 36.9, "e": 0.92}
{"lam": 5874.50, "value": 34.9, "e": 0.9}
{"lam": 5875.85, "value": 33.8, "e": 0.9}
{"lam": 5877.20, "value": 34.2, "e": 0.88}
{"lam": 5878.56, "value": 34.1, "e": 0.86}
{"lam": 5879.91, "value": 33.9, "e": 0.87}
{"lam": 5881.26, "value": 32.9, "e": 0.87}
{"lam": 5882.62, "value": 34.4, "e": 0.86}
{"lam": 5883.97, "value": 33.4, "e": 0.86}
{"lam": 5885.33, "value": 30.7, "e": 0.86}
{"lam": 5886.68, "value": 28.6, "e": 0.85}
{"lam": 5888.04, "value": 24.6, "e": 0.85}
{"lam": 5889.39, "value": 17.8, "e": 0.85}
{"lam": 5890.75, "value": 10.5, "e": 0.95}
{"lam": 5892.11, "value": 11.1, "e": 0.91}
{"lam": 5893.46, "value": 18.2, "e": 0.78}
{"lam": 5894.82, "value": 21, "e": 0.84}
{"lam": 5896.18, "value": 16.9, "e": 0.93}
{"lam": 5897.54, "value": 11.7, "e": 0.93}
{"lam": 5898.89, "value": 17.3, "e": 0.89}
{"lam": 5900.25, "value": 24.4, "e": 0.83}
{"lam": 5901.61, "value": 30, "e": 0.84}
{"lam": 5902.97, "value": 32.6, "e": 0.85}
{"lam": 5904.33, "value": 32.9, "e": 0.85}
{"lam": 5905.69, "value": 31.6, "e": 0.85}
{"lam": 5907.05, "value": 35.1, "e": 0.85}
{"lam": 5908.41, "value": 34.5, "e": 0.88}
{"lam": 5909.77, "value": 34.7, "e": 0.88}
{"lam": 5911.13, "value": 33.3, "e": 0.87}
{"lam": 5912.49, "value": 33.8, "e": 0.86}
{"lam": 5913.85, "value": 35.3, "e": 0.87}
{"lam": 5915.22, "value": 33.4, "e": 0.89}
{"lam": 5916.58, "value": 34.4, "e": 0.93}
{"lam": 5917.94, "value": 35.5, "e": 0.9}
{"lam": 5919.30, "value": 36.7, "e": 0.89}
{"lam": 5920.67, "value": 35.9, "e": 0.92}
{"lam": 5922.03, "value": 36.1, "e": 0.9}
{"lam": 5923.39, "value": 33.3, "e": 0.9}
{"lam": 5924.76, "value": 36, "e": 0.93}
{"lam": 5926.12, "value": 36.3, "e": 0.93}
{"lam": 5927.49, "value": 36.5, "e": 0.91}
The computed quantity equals 34.4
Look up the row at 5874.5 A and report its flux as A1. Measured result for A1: 34.9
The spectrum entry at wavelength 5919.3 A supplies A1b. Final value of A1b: 36.7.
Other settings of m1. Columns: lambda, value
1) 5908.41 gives 34.5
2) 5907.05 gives 35.1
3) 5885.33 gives 30.7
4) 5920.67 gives 35.9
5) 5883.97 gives 33.4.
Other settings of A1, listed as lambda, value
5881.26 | 32.9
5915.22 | 33.4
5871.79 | 35.1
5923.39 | 33.3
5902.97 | 32.6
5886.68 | 28.6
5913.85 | 35.3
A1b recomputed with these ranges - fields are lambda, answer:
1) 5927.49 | 36.5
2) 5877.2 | 34.2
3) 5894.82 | 21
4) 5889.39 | 17.8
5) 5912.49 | 33.8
